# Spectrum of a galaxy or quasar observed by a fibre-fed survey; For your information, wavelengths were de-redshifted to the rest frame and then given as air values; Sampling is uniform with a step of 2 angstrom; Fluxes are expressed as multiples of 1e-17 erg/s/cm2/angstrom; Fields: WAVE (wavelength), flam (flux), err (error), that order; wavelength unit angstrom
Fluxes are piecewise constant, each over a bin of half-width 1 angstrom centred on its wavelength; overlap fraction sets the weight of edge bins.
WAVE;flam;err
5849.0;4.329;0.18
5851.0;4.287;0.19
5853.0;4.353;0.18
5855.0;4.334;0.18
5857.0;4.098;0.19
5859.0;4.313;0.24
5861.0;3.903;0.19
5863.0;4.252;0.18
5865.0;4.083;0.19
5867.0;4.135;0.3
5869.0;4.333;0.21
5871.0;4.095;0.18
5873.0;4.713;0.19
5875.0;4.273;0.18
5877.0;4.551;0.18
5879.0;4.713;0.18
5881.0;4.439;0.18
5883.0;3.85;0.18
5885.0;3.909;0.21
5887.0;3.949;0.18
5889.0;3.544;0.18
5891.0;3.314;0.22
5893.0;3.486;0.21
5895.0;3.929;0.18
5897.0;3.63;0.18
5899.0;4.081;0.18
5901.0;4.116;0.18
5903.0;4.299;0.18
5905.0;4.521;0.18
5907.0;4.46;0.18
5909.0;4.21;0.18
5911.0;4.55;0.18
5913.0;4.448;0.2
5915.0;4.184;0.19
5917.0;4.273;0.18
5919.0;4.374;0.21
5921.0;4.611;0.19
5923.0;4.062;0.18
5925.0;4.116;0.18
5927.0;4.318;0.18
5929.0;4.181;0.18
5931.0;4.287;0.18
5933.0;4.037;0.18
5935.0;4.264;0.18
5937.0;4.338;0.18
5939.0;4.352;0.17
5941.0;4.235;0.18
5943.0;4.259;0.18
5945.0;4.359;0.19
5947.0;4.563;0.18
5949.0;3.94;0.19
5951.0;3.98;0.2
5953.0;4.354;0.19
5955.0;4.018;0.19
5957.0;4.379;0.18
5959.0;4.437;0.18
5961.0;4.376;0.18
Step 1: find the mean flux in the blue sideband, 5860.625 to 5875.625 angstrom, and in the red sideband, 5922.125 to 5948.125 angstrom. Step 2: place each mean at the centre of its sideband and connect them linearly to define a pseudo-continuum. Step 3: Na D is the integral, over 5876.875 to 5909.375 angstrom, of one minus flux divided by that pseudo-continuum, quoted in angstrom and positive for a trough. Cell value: 1.5 angstrom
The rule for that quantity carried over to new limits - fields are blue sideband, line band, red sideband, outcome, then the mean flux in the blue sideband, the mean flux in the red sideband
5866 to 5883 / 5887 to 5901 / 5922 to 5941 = 2.0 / 4.37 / 4.22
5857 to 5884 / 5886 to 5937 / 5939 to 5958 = 1.5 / 4.27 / 4.24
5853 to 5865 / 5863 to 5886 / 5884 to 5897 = -2.0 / 4.19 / 3.68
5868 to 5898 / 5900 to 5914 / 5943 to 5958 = -0.9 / 4.05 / 4.23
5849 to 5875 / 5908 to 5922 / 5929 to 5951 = -0.4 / 4.25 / 4.25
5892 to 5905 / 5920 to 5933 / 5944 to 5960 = -0.4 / 3.97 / 4.25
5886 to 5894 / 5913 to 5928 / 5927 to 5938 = -0.9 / 3.57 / 4.23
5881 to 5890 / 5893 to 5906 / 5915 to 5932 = -0.1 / 3.88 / 4.27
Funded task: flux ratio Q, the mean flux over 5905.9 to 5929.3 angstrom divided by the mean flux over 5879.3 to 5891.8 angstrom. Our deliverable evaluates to 1.11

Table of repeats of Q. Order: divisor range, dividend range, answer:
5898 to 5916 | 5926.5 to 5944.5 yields 0.98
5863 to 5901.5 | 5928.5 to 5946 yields 1.05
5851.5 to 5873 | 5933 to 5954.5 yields 1.01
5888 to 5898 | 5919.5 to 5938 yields 1.19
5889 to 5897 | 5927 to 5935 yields 1.17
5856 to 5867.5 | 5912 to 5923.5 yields 1.05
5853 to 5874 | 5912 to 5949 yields 1.01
